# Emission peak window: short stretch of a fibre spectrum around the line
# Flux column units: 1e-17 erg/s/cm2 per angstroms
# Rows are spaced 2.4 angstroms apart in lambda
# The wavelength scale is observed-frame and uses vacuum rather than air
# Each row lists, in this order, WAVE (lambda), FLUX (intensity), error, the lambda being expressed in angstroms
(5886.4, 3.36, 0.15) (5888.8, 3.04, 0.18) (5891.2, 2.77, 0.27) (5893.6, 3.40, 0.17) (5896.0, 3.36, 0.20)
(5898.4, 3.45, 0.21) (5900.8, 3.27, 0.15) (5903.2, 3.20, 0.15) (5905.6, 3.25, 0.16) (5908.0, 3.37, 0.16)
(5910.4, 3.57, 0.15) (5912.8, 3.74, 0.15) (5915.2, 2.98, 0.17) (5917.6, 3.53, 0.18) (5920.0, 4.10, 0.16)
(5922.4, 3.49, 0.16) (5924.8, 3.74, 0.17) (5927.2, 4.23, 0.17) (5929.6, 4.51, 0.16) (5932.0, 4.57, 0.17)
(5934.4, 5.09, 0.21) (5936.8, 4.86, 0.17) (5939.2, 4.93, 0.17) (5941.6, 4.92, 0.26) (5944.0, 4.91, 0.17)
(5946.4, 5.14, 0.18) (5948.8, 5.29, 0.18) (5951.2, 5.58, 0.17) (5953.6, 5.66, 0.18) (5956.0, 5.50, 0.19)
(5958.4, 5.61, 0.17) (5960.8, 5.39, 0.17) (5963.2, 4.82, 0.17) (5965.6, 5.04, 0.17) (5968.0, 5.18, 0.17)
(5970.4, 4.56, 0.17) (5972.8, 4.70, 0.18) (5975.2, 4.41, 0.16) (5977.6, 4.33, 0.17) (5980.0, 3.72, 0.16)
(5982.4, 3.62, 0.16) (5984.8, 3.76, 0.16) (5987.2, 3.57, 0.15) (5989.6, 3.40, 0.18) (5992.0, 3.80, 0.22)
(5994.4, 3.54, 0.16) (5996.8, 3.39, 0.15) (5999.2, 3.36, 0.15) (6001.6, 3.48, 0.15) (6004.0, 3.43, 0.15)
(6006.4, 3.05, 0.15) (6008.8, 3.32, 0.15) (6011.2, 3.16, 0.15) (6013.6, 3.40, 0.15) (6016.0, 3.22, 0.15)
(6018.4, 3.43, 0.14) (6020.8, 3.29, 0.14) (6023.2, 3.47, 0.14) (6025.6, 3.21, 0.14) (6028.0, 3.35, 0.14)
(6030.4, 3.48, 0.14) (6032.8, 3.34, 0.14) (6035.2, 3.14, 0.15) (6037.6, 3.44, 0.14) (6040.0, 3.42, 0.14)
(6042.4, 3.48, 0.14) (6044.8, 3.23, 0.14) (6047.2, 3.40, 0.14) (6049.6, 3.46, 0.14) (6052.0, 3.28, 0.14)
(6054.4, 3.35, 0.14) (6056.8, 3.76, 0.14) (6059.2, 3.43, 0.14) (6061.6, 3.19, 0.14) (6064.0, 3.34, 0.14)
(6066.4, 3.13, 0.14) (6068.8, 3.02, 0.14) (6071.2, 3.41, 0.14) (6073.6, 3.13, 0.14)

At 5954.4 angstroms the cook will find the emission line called Mg II 2798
